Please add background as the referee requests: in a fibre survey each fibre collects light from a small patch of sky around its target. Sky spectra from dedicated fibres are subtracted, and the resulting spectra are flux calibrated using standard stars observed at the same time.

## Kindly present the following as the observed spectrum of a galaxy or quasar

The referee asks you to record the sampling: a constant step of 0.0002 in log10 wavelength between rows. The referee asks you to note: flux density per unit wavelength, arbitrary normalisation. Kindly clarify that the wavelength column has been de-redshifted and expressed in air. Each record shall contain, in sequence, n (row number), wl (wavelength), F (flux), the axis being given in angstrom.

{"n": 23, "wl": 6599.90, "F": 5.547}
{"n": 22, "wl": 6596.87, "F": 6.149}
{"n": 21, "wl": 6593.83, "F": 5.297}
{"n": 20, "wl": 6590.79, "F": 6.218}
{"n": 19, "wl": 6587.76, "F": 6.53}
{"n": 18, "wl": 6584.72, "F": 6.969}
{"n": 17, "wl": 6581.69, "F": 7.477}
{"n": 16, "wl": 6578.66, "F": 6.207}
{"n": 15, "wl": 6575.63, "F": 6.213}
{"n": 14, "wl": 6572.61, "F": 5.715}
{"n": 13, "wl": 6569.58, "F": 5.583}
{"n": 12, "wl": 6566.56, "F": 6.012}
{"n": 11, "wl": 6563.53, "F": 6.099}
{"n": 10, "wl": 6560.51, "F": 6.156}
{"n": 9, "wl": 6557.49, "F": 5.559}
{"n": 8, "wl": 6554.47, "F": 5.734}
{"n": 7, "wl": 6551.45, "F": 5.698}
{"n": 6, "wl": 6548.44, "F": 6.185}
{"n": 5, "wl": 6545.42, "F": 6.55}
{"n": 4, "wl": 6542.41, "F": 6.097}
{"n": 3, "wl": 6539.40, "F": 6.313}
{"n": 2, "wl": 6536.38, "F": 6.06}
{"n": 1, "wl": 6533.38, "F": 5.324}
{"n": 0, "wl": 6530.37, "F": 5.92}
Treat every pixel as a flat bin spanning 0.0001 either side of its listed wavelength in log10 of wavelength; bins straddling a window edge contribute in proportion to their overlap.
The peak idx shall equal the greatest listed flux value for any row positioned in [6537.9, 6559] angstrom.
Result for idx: 6.55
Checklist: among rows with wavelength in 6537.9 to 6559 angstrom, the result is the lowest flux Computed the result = 5.559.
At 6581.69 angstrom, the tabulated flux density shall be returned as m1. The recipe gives 7.477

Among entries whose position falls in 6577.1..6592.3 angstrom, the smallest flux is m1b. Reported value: 6.207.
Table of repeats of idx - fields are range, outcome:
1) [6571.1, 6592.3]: 7.477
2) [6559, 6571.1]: 6.156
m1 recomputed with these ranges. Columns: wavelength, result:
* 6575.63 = 6.213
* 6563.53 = 6.099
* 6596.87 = 6.149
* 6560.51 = 6.156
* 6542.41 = 6.097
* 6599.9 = 5.547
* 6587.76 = 6.53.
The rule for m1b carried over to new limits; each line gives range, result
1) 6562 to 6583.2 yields 5.583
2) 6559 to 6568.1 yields 6.012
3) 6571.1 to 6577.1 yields 5.715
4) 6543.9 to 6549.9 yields 6.185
